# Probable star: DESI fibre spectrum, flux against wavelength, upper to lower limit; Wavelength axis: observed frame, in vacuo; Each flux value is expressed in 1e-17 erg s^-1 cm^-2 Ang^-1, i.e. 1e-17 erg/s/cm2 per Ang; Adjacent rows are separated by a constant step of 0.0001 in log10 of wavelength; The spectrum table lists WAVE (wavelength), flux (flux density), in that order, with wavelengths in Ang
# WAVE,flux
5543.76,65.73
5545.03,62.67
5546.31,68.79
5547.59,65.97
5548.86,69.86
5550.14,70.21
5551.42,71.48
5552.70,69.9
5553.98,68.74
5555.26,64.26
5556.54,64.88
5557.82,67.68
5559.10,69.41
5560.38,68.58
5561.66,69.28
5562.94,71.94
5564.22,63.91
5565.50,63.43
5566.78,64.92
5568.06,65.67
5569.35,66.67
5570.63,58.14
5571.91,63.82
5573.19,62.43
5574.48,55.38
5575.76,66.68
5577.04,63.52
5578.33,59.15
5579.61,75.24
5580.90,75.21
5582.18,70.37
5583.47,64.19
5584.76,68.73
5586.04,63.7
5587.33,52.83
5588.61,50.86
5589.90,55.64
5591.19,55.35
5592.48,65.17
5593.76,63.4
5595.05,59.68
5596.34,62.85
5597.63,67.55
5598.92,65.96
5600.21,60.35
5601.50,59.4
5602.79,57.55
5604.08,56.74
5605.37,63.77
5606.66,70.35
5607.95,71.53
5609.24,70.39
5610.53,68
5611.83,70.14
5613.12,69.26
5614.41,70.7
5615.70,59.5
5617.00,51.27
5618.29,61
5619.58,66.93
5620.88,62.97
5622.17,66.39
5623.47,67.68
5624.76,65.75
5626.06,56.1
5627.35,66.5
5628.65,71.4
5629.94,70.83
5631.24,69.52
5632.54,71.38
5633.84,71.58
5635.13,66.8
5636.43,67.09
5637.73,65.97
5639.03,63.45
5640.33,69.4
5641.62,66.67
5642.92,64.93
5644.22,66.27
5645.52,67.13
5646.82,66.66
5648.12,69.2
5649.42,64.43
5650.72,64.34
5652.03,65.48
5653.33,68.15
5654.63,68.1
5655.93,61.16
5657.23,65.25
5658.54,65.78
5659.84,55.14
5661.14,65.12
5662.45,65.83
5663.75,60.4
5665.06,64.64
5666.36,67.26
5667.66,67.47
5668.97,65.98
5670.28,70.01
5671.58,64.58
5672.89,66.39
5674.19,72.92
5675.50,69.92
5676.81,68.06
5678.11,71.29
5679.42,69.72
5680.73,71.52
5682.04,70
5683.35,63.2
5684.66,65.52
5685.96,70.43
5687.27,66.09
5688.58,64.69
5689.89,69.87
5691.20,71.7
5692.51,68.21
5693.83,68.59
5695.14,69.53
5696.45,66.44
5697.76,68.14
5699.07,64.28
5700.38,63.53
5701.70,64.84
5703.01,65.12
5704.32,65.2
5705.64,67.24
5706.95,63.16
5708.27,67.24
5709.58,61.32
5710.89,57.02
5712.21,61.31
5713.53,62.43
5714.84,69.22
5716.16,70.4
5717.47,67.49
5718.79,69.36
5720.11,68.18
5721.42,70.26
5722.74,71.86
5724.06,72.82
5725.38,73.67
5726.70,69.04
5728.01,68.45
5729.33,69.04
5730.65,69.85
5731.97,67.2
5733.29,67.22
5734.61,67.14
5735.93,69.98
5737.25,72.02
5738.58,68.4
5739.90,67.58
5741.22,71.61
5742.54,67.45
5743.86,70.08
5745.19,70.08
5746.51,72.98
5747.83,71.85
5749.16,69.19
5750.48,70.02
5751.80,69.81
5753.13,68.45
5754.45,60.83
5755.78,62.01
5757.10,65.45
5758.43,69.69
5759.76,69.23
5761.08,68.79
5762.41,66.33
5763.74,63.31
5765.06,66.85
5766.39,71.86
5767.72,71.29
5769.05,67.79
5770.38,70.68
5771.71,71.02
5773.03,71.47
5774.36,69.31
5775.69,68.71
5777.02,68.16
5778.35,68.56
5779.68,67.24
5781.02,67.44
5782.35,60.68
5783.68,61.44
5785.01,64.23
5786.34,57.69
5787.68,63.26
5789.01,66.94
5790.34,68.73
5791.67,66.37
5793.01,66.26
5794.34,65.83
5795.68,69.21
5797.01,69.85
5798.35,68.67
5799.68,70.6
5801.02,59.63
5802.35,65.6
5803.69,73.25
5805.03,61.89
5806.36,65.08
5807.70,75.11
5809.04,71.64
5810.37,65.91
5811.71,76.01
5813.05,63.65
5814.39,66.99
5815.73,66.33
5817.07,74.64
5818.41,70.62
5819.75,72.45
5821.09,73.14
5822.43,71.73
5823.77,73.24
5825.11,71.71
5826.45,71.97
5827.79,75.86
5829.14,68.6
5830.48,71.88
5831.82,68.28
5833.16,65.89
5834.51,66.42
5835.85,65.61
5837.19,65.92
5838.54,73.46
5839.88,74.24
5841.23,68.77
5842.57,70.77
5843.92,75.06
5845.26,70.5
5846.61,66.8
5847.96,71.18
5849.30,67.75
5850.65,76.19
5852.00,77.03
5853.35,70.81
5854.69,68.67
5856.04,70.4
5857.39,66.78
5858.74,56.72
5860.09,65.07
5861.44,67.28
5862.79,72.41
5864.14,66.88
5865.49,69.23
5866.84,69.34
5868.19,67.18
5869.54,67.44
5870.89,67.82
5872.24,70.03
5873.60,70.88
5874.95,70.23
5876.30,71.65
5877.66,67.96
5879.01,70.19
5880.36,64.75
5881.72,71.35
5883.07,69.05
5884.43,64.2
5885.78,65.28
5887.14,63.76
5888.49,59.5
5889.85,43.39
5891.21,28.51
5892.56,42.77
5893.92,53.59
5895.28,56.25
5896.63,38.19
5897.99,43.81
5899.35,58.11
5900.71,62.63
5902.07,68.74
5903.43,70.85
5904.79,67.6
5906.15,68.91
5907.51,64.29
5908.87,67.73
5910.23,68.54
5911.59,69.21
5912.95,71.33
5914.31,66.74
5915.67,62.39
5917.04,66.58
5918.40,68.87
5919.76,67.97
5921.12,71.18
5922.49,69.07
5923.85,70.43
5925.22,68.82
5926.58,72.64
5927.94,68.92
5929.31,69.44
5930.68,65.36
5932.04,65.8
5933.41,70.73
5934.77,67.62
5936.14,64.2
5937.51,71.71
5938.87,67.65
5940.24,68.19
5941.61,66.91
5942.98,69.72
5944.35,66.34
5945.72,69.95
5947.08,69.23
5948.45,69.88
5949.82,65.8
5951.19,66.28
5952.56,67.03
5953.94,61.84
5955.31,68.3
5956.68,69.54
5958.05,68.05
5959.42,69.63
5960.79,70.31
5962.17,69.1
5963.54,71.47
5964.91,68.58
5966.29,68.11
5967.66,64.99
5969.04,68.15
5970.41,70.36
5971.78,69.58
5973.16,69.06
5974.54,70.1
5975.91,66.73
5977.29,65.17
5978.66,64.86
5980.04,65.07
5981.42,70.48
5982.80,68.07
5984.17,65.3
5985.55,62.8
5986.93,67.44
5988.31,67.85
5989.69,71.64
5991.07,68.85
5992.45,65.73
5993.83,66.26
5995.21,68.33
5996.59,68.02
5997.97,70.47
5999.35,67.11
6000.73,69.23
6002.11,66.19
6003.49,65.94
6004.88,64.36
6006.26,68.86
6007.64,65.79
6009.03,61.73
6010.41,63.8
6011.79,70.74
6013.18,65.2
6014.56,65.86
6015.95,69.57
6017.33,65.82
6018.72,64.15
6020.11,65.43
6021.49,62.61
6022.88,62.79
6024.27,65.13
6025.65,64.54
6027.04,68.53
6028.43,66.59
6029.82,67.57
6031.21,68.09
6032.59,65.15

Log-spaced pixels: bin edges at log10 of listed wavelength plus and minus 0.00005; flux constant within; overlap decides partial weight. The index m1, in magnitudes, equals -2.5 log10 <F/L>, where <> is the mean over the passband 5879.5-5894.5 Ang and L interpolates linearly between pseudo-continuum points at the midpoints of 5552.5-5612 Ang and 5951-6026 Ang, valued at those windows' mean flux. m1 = 0.164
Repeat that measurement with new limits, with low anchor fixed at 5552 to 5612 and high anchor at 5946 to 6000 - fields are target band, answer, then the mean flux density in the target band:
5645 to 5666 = 0.01 mag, 64.8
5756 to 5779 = -0.04 mag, 68.6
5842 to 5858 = -0.07 mag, 71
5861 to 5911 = 0.07 mag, 63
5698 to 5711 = 0.02 mag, 64.3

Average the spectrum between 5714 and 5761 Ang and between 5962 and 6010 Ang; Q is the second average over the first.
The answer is 0.98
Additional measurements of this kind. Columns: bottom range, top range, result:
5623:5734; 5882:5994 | 0.98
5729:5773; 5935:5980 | 0.99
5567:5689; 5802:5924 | 1.02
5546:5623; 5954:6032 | 1.04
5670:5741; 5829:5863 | 1.02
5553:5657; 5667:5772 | 1.04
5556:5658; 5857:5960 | 1.01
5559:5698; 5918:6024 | 1.03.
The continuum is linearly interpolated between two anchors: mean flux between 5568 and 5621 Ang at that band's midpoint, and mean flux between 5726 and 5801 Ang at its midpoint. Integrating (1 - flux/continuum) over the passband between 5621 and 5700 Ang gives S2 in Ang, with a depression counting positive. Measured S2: -2.1 Ang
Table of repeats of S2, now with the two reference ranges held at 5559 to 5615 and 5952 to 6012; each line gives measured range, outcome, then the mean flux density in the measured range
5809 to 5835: -1.6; 70.3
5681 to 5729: -1.3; 67.2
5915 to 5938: -0.4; 68.3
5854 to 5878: -0.5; 68.1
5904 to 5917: -0.1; 67.4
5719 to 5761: -2.2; 69.1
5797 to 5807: -0.1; 66.6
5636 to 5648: -0.3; 66.5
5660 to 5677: -0.4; 66.4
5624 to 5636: -0.6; 67.8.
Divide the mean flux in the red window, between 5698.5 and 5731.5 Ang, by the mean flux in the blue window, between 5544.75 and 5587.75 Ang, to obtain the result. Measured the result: 1.0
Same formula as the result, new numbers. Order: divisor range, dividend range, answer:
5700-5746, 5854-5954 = 0.97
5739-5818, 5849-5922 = 0.95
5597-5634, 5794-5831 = 1.06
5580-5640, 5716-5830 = 1.06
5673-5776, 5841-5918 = 0.95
